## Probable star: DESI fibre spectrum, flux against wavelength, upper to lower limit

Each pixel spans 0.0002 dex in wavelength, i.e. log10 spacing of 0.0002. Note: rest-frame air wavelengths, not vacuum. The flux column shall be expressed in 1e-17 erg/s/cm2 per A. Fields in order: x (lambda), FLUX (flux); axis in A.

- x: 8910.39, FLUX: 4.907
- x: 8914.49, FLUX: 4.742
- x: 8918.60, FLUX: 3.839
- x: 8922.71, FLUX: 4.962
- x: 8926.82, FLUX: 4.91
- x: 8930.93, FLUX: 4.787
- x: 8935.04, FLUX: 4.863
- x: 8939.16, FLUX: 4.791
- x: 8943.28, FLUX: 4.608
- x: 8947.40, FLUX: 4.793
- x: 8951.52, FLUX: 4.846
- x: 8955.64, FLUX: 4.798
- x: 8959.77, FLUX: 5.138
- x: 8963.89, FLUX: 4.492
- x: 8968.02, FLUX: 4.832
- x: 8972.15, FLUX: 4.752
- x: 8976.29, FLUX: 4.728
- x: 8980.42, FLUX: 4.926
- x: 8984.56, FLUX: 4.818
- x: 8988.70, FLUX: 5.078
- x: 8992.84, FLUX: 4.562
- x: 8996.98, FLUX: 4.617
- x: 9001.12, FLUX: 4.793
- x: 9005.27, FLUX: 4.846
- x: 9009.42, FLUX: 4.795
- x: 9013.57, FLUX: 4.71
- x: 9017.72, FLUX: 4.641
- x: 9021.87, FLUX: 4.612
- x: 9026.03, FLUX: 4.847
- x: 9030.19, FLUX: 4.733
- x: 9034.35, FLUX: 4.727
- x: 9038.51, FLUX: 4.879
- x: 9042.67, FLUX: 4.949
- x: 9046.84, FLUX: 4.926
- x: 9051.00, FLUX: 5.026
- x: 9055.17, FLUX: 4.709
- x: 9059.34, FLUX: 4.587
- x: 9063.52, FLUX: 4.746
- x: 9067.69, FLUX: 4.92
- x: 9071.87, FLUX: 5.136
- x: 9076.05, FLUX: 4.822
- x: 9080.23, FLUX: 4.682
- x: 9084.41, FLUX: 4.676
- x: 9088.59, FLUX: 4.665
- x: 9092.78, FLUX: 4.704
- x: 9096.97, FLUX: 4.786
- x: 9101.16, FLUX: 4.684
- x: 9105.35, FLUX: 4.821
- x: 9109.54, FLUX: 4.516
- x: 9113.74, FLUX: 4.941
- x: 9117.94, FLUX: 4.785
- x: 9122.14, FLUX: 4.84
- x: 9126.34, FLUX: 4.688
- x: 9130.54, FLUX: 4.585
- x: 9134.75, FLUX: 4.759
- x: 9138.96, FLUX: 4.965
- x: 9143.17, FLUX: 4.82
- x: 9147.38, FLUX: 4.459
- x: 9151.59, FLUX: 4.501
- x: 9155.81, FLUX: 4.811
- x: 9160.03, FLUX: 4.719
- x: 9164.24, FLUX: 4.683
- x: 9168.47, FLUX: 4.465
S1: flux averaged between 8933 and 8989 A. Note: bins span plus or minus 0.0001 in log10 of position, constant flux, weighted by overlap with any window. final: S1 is 4.81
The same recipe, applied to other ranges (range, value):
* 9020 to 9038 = 4.74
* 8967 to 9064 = 4.78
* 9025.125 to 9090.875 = 4.81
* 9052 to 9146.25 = 4.76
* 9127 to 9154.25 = 4.68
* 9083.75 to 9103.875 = 4.71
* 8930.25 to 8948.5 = 4.76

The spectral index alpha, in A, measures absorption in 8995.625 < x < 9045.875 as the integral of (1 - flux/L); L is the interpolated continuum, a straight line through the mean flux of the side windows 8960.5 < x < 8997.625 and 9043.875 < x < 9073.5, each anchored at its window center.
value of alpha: 0.5 A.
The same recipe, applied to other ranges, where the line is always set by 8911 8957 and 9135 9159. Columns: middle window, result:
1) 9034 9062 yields -0.7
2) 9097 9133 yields -0.2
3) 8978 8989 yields -0.4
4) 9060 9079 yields -0.6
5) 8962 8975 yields 0.1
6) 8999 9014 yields -0.2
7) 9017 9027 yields 0.1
